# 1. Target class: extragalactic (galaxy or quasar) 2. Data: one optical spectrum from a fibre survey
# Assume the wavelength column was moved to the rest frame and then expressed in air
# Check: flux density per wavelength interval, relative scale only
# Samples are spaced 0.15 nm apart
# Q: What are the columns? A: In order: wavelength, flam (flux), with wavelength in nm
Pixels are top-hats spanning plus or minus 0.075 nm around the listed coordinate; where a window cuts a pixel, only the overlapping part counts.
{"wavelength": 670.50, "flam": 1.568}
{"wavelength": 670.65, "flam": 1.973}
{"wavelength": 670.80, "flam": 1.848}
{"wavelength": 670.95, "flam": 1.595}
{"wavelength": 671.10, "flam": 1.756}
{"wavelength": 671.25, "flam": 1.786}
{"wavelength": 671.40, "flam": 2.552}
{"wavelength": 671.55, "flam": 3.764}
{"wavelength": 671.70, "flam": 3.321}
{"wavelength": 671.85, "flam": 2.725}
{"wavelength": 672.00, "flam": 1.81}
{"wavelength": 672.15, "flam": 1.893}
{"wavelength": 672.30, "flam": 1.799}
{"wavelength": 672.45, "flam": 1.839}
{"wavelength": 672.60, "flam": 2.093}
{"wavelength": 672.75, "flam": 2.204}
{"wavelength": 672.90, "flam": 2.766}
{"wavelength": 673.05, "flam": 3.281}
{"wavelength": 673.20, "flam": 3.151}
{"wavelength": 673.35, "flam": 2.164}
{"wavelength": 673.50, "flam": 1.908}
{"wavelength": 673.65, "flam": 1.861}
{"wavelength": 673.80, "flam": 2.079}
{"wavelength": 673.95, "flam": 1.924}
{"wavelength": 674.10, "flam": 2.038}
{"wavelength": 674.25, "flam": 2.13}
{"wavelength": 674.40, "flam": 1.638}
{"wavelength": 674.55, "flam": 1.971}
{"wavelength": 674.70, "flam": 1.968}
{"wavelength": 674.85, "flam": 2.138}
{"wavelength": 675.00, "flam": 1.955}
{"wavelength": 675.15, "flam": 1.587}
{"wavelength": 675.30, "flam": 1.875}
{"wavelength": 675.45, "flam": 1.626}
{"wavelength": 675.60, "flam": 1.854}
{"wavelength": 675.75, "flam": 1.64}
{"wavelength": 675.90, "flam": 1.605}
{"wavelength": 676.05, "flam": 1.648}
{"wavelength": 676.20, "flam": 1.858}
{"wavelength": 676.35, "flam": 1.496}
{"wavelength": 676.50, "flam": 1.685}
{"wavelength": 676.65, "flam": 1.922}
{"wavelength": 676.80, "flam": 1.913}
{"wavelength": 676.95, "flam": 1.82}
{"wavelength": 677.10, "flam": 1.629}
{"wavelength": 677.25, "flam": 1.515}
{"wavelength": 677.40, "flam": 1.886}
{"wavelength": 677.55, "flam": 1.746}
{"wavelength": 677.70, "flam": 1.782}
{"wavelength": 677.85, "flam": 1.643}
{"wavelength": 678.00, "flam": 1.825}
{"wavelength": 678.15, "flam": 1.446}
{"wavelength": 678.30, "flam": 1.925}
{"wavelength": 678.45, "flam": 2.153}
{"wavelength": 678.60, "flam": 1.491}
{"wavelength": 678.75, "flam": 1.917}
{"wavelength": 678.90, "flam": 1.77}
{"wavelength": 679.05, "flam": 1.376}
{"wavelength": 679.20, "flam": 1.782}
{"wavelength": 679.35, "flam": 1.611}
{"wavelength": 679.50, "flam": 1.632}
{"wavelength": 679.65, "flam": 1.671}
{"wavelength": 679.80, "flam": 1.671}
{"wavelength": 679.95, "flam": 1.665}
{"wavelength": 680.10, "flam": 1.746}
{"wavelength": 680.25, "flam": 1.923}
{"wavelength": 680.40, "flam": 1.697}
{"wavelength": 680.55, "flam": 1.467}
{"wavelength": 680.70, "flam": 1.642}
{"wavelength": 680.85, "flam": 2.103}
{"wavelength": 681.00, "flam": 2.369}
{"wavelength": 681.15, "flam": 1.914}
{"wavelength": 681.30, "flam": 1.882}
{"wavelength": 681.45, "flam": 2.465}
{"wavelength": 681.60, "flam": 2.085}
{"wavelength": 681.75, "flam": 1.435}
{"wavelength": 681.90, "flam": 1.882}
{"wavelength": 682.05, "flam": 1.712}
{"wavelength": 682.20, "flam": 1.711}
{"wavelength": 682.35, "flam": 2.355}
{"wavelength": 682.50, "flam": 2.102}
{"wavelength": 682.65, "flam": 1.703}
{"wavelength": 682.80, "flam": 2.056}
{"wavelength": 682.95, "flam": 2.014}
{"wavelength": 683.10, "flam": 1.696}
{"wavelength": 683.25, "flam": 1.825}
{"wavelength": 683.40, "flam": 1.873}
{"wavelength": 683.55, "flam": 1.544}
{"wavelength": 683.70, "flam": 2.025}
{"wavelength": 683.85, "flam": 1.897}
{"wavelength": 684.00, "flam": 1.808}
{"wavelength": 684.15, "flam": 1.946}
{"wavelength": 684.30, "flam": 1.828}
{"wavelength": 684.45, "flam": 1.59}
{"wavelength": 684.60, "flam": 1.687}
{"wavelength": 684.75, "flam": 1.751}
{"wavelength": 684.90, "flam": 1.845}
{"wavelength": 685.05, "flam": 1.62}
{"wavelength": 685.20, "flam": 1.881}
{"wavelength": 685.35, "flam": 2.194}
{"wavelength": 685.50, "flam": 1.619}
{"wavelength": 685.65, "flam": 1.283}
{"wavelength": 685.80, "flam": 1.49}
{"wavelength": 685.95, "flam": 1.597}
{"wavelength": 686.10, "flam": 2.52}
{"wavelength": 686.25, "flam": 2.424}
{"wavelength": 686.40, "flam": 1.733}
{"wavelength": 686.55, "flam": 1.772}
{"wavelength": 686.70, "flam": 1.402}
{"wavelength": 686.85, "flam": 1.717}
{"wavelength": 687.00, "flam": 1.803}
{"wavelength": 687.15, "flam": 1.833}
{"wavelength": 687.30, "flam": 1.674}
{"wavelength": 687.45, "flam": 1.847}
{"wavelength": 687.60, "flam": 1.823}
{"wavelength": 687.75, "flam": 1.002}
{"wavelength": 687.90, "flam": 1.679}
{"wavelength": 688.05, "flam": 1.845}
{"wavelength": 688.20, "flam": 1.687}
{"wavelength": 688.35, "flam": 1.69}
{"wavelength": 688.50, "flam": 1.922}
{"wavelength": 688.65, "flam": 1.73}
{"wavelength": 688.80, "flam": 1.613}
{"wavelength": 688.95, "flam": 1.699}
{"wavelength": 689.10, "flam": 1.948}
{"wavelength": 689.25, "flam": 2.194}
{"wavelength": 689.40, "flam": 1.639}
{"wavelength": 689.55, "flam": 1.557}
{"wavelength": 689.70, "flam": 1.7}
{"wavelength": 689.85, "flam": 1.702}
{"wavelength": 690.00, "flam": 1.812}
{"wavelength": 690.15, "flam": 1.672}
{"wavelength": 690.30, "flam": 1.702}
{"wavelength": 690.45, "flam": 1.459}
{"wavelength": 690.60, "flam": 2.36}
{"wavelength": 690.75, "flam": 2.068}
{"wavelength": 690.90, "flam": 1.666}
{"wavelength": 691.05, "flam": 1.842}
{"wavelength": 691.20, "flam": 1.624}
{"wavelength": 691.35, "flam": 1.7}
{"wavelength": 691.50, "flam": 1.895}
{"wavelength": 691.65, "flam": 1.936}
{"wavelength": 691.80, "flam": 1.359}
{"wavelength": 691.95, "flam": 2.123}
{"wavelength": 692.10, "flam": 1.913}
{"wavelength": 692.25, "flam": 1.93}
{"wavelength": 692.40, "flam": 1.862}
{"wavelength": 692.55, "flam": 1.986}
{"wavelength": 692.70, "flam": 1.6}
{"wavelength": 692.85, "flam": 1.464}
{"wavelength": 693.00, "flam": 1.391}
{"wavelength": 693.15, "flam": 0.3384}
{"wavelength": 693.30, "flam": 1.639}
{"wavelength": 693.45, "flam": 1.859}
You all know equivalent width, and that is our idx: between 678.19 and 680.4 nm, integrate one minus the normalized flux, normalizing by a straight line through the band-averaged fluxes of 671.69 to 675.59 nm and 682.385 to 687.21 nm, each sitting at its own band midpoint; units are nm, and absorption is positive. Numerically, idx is 0.26 nm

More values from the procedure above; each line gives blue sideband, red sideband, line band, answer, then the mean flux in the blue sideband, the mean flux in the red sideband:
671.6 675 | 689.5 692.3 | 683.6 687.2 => 0.23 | 2.22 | 1.79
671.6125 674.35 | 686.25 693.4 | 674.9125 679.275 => 0.82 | 2.28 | 1.72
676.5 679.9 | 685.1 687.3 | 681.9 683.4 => -0.12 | 1.73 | 1.8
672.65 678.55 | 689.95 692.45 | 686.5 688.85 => 0.20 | 1.93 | 1.82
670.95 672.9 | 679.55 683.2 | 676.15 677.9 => 0.27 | 2.29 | 1.87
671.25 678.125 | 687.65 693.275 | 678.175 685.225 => 0.24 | 2.03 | 1.71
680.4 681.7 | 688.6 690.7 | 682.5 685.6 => 0.12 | 1.96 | 1.77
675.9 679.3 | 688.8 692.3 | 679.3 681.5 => -0.10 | 1.73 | 1.8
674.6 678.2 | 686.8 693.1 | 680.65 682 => -0.17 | 1.76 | 1.75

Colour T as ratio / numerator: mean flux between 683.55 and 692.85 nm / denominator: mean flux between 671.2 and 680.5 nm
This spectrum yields 0.91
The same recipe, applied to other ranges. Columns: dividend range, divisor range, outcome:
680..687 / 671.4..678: 0.91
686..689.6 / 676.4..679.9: 1.03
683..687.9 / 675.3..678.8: 1.01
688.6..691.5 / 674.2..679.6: 1.01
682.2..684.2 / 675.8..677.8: 1.10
